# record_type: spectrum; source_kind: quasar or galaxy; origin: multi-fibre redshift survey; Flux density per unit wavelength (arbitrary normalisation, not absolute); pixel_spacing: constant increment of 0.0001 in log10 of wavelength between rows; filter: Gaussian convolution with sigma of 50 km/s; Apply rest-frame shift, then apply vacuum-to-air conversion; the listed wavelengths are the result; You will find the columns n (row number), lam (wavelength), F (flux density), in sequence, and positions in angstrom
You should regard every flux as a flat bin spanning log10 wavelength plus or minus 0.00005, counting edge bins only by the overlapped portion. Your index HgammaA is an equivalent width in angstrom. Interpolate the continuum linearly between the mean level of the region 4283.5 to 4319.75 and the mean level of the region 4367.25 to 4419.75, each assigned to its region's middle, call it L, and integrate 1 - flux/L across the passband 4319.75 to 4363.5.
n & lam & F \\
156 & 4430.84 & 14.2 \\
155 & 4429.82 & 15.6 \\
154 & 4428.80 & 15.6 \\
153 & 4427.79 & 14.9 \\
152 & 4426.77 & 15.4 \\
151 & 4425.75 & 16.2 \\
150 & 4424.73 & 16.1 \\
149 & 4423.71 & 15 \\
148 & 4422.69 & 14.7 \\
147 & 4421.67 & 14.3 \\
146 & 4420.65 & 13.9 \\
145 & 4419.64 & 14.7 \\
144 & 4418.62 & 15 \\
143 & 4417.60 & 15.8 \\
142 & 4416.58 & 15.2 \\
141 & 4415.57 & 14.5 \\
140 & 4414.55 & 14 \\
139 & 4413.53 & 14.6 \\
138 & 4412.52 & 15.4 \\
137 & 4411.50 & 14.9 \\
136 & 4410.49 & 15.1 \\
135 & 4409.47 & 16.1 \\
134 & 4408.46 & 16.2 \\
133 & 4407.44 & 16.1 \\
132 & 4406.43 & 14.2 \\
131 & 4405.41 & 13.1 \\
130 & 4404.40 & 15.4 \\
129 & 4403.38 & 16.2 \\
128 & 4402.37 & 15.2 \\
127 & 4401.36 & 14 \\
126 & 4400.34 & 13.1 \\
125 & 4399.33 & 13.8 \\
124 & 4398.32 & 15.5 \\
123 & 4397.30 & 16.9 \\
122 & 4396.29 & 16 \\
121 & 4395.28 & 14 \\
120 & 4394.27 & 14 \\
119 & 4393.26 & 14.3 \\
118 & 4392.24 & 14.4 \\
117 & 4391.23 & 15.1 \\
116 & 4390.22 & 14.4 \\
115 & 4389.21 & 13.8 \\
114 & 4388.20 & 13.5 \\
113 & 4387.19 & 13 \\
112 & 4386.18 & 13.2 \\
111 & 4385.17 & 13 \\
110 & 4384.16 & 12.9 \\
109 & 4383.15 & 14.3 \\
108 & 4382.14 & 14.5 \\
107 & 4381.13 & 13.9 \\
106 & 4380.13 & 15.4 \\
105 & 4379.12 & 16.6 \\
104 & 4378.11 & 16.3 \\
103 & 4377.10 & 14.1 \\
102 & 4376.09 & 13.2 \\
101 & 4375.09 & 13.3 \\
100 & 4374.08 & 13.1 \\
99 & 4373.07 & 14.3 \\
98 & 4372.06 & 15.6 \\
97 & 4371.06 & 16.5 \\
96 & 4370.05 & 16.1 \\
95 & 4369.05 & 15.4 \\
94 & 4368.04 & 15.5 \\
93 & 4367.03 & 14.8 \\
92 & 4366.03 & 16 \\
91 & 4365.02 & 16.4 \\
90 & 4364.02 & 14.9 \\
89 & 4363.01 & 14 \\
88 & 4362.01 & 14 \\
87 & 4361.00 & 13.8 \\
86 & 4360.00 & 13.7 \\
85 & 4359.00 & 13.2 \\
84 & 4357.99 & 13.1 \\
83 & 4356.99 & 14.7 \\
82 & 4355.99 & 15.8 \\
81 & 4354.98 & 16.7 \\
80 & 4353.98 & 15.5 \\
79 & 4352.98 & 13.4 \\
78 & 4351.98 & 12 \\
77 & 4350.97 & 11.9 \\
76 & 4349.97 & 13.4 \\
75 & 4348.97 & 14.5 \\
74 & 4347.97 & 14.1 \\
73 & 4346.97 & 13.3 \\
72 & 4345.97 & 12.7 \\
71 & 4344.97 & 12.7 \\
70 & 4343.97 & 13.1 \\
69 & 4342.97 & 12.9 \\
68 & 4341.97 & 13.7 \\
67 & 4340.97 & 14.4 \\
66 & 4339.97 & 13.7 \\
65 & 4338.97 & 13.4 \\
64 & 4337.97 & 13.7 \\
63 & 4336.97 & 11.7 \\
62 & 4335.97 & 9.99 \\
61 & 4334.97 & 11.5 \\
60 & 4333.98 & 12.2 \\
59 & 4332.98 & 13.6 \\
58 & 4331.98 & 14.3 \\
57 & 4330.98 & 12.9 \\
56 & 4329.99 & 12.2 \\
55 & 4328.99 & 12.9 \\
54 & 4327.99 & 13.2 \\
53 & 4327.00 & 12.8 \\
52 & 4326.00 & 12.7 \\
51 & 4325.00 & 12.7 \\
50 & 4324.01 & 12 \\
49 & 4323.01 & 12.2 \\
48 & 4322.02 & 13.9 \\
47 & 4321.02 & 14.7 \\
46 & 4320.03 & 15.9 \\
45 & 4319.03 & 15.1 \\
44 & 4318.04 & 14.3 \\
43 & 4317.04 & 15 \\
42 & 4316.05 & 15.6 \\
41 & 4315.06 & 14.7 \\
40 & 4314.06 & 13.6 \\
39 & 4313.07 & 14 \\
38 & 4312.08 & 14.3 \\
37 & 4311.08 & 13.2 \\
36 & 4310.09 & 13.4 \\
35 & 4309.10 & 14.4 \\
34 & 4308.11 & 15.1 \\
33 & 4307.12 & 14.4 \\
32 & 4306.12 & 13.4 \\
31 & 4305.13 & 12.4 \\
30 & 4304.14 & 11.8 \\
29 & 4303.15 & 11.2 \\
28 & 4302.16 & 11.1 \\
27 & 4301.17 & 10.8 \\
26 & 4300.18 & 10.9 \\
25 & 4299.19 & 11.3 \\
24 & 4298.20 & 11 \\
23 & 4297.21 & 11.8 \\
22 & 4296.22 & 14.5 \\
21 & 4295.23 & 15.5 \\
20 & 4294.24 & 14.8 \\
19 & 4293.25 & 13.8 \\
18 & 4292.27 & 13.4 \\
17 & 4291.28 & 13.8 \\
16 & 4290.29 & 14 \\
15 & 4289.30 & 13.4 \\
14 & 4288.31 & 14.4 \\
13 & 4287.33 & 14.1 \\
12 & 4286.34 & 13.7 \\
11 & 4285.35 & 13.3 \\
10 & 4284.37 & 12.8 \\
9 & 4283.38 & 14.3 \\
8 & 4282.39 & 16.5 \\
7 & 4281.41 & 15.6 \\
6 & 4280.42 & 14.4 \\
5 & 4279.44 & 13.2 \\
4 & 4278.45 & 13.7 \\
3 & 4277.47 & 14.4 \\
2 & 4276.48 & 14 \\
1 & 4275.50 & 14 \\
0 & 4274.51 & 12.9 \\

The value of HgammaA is 2.0 angstrom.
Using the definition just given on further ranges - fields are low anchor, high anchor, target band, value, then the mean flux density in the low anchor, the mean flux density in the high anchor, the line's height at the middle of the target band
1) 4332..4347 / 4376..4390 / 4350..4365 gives -0.8 angstrom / 12.9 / 14.2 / 13.4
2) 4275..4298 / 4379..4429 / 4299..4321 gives 1.0 angstrom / 14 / 14.7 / 14.2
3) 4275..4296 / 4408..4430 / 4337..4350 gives 1.0 angstrom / 14.2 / 15.1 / 14.6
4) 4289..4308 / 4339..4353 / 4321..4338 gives 0.6 angstrom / 12.8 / 13.3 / 13.1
